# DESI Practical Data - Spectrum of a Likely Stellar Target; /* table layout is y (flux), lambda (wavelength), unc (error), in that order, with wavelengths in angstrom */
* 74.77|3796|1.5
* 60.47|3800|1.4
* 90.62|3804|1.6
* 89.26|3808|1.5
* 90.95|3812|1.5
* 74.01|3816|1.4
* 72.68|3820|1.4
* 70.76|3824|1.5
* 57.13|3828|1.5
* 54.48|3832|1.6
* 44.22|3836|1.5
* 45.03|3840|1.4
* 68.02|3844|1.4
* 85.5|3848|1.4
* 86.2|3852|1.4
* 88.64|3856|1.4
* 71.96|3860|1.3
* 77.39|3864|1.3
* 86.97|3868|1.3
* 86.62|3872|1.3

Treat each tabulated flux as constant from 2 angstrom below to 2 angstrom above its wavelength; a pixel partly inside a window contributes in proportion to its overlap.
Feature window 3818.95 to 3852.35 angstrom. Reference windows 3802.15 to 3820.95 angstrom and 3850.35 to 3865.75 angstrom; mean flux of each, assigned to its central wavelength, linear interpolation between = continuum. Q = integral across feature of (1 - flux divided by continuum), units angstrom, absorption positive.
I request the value 7.6 angstrom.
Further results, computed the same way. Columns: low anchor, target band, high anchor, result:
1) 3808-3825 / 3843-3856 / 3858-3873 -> -0.4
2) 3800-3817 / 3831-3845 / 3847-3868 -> 5.3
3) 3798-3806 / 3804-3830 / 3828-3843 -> -4.9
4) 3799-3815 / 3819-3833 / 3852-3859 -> 3.4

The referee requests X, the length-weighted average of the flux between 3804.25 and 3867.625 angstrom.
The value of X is 72.7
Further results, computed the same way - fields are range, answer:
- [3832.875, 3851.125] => 61.9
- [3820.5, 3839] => 57.3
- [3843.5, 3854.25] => 81.8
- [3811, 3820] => 79.4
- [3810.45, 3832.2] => 70.9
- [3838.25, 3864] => 74.8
